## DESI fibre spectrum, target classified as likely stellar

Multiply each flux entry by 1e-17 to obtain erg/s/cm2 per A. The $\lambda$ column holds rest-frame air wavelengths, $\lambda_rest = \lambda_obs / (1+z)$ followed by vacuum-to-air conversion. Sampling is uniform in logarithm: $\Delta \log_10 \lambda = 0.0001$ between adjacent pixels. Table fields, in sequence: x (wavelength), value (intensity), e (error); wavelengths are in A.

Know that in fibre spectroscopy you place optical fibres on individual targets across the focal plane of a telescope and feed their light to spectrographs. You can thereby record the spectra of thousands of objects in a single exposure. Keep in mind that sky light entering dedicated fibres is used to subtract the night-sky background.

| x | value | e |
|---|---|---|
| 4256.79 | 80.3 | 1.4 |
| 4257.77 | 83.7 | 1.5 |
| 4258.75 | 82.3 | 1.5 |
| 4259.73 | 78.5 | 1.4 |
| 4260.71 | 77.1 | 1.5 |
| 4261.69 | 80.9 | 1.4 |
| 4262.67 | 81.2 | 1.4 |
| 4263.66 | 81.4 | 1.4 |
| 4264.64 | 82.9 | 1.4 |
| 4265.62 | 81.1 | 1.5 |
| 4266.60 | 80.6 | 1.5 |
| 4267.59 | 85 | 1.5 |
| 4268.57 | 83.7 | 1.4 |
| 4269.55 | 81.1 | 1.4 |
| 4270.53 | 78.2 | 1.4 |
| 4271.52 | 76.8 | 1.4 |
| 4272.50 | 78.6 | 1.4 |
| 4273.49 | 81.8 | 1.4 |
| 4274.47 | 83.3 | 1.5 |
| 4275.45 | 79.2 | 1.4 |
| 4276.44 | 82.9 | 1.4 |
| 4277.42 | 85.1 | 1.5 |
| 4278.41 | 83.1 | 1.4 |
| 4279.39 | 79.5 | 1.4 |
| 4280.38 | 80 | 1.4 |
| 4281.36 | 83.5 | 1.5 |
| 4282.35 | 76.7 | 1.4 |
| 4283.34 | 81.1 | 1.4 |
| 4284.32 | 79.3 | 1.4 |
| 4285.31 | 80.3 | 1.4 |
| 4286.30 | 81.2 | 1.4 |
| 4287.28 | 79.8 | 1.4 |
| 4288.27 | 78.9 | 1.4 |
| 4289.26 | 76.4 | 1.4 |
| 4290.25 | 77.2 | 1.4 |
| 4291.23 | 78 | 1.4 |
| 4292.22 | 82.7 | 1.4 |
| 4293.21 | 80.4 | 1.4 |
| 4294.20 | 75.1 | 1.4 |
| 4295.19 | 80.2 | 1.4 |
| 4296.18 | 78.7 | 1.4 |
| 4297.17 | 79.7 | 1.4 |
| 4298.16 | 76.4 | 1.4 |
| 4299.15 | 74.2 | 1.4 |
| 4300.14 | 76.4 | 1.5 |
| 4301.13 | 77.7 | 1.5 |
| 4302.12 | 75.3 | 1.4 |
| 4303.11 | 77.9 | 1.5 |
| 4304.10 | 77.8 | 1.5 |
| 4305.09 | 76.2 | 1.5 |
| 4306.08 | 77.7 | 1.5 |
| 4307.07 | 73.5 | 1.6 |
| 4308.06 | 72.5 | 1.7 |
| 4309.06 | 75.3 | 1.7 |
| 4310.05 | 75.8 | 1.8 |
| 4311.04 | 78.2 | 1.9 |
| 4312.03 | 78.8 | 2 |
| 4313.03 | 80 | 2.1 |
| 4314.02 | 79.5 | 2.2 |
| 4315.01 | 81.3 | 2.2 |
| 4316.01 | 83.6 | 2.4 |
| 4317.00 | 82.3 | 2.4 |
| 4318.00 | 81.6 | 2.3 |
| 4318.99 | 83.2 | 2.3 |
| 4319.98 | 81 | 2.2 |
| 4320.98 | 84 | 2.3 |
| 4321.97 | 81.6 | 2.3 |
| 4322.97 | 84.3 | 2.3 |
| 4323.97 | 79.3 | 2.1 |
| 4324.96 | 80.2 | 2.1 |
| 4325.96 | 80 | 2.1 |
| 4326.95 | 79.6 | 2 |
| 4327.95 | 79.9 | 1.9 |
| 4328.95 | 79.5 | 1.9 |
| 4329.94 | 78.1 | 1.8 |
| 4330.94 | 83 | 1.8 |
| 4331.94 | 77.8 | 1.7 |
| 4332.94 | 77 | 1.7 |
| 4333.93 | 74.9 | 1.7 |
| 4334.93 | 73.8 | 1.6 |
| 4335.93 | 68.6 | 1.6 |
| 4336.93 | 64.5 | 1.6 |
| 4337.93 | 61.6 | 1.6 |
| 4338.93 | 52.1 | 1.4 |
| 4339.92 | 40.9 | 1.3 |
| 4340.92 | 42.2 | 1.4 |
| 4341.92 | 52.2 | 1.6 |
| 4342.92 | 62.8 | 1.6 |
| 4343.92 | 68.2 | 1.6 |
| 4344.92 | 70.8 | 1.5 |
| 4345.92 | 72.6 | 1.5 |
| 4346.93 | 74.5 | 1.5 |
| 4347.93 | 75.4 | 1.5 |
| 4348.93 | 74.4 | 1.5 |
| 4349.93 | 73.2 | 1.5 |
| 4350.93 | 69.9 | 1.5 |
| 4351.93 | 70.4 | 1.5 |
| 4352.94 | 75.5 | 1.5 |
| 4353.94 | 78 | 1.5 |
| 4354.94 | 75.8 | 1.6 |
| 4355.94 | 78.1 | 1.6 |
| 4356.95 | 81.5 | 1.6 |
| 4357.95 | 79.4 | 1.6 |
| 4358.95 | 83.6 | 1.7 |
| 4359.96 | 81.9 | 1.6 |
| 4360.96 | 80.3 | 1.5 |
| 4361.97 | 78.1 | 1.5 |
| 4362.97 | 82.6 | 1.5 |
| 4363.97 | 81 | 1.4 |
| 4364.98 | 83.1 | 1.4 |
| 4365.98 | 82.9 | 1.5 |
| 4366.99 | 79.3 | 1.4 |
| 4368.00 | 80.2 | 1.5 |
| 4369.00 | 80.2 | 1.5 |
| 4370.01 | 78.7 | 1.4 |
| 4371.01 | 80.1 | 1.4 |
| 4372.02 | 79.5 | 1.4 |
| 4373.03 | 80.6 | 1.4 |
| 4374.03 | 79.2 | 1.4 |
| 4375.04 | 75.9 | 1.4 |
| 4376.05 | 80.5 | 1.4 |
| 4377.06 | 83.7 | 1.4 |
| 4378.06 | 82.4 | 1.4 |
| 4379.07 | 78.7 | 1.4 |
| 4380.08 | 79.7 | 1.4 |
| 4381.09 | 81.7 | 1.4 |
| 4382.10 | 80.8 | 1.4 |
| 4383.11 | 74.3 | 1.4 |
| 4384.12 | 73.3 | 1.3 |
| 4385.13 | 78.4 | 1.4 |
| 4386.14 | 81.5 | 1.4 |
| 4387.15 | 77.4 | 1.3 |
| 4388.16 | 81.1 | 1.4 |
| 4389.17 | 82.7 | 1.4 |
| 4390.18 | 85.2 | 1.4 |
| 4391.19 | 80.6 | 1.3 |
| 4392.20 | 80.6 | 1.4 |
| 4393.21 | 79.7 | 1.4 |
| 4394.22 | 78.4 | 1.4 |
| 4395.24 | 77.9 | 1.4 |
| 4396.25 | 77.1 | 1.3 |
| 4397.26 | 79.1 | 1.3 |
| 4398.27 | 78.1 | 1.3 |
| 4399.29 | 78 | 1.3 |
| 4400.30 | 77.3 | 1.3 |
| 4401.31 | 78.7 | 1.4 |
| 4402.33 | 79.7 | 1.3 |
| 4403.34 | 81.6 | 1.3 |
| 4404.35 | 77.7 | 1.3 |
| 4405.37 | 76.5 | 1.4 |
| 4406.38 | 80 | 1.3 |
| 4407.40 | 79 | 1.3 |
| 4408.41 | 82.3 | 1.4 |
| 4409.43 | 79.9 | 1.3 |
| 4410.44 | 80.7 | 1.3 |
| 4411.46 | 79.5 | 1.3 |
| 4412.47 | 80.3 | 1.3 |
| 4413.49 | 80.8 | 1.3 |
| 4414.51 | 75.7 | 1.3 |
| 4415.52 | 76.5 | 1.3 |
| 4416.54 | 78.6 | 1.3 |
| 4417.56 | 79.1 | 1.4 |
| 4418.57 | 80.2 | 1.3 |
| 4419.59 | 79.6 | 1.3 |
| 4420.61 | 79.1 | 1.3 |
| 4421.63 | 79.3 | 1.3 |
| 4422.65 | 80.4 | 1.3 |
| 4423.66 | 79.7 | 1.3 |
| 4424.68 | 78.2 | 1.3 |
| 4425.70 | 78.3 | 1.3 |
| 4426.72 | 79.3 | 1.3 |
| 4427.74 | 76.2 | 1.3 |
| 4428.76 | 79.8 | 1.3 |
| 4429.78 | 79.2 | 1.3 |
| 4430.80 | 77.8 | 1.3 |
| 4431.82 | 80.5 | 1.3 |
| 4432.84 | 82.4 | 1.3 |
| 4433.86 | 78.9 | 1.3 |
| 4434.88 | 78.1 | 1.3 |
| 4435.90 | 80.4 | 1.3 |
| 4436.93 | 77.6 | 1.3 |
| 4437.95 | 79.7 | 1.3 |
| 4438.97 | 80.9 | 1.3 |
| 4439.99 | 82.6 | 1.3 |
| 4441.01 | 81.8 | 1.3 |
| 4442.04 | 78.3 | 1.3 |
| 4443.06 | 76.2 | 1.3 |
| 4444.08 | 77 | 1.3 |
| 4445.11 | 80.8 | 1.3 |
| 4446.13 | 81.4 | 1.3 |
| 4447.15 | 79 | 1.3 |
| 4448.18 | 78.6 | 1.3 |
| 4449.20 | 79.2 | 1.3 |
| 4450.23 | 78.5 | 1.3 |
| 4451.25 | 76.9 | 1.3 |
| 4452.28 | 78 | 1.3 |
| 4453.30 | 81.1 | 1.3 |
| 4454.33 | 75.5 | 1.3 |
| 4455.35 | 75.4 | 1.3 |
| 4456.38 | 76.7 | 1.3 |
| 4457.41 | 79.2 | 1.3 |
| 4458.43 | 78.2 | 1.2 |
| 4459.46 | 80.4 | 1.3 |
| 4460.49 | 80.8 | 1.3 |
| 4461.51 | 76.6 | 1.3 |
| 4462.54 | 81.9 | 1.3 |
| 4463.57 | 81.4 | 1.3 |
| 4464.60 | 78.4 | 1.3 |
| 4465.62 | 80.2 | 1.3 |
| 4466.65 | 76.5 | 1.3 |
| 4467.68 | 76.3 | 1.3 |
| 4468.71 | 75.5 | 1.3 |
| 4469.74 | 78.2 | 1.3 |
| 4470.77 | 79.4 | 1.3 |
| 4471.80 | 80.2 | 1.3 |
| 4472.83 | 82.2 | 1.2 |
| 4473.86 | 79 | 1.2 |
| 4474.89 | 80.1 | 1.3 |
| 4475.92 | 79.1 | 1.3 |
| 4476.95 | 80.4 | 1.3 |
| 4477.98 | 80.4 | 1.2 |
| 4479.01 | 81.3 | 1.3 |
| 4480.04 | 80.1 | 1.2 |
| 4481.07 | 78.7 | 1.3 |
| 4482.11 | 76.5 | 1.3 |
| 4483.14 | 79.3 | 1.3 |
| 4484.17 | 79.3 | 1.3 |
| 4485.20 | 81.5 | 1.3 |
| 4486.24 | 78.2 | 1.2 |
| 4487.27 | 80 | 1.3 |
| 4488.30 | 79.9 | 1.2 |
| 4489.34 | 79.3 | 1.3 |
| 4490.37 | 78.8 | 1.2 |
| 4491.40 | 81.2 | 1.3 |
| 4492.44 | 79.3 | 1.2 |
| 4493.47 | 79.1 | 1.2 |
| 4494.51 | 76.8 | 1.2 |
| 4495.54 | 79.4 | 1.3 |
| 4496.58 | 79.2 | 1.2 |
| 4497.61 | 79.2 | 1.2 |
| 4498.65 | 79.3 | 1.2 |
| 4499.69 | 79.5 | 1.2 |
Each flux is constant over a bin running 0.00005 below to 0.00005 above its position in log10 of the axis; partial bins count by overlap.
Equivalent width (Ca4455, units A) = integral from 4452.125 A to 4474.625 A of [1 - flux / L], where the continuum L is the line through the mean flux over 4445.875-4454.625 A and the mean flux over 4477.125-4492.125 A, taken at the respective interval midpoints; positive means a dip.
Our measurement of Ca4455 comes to 0.1 A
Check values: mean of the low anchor 78.7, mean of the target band 78.7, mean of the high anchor 79.6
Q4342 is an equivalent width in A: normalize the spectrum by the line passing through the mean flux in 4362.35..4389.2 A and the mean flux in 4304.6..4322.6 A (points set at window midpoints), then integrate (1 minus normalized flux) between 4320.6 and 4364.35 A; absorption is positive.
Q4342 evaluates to 3.3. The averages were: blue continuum 79.3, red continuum 79.9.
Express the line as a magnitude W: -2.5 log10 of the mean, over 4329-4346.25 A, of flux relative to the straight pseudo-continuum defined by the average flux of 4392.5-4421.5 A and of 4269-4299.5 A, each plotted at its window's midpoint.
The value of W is 0.20 mag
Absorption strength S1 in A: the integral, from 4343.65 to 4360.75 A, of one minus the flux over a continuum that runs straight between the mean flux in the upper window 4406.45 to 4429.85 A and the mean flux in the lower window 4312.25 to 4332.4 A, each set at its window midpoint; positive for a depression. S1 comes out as 1.01 A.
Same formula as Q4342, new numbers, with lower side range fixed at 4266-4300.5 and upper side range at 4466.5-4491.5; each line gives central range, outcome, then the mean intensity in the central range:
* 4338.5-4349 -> 2.34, 62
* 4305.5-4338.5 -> 0.77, 77.9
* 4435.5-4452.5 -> 0.03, 79.2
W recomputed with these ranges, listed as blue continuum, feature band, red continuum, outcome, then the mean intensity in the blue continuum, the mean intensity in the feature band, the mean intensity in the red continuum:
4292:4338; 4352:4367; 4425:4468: -0.02 mag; 78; 79.8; 79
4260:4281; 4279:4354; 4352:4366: 0.07 mag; 81.1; 75.6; 79.7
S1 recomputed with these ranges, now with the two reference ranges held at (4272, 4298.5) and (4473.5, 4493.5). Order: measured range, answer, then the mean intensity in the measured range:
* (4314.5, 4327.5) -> -0.3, 81.7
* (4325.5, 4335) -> 0.2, 78.6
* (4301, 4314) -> 0.5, 76.8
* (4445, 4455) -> 0.1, 78.8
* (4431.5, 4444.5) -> 0.0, 79.6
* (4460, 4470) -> 0.1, 78.6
